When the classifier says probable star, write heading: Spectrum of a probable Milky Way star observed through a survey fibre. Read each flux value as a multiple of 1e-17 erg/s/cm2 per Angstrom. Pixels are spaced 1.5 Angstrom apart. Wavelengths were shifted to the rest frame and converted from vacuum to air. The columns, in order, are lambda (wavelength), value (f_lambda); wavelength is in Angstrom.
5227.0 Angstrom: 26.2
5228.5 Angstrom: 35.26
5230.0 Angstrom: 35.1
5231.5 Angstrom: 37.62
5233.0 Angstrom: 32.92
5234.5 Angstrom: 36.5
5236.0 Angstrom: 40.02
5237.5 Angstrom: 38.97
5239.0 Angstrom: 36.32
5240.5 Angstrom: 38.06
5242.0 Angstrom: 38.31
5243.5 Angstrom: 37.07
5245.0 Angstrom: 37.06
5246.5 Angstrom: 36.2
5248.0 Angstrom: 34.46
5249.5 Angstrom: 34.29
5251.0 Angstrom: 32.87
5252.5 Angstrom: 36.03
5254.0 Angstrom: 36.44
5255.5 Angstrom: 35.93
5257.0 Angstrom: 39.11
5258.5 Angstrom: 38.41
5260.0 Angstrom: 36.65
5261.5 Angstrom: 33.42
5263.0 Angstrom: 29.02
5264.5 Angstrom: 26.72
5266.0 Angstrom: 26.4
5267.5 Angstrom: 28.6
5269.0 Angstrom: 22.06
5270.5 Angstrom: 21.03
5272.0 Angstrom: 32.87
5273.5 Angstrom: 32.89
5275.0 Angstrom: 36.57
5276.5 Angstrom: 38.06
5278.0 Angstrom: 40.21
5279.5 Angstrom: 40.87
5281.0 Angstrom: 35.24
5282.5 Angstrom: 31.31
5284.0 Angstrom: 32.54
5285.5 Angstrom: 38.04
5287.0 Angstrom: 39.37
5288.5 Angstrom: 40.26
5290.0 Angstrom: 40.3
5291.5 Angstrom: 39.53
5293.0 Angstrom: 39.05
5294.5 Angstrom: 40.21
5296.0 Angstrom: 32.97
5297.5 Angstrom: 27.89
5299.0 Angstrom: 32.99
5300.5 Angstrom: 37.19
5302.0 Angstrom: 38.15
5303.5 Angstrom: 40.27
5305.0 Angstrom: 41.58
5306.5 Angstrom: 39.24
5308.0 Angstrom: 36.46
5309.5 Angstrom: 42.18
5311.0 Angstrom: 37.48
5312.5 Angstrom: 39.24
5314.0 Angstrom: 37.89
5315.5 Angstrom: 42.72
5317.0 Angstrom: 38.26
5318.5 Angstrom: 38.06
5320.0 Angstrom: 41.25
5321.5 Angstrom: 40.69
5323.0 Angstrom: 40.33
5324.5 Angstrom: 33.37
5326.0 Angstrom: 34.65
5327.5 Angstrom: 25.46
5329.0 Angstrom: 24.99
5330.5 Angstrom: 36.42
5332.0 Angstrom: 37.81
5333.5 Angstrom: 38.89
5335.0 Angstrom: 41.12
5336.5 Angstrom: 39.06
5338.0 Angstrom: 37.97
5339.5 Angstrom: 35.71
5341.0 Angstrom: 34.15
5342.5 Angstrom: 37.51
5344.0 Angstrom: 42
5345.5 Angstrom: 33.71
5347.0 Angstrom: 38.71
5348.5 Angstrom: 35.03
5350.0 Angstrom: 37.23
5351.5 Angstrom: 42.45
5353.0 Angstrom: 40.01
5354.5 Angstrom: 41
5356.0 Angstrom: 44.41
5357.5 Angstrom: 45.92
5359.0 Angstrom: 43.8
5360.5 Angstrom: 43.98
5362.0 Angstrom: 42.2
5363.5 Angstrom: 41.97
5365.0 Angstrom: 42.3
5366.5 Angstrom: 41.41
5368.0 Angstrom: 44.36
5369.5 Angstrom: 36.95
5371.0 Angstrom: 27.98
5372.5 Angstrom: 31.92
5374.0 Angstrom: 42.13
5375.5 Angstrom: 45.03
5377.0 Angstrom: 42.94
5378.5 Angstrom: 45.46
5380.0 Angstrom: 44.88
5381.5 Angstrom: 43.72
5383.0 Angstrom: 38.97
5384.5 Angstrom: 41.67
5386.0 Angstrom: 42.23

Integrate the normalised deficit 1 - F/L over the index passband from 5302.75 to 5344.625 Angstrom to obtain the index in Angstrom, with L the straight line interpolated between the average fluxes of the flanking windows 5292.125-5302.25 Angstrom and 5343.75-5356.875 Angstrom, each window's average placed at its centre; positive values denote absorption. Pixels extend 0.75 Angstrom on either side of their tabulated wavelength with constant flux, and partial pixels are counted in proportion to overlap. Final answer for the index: -0.36 Angstrom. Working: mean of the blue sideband 35.4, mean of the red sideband 39.4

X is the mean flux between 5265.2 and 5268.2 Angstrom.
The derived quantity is 27.5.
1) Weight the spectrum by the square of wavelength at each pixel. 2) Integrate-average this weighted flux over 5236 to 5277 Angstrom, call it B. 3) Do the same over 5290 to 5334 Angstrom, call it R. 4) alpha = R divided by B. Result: 1.12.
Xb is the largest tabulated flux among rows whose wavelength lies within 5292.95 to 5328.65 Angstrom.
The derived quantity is 42.72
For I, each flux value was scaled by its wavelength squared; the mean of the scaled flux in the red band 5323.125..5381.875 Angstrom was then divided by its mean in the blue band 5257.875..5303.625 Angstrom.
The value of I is 1.2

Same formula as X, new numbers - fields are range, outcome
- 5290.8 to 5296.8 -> 37.8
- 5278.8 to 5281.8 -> 37.9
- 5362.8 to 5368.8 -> 42.5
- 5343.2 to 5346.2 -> 37.9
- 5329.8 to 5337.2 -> 38.7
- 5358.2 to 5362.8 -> 43.3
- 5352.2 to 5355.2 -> 40.5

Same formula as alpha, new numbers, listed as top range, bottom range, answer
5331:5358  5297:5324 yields 1.02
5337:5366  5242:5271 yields 1.26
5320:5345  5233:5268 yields 1.07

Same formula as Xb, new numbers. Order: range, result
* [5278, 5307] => 41.58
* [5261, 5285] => 40.87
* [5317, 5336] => 41.25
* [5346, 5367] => 45.92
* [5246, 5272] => 39.11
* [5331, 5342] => 41.12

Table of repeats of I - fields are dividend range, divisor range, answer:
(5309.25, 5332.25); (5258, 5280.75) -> 1.16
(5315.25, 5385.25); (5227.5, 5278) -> 1.18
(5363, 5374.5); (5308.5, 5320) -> 1.00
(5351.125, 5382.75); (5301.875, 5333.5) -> 1.13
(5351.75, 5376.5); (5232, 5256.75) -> 1.18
